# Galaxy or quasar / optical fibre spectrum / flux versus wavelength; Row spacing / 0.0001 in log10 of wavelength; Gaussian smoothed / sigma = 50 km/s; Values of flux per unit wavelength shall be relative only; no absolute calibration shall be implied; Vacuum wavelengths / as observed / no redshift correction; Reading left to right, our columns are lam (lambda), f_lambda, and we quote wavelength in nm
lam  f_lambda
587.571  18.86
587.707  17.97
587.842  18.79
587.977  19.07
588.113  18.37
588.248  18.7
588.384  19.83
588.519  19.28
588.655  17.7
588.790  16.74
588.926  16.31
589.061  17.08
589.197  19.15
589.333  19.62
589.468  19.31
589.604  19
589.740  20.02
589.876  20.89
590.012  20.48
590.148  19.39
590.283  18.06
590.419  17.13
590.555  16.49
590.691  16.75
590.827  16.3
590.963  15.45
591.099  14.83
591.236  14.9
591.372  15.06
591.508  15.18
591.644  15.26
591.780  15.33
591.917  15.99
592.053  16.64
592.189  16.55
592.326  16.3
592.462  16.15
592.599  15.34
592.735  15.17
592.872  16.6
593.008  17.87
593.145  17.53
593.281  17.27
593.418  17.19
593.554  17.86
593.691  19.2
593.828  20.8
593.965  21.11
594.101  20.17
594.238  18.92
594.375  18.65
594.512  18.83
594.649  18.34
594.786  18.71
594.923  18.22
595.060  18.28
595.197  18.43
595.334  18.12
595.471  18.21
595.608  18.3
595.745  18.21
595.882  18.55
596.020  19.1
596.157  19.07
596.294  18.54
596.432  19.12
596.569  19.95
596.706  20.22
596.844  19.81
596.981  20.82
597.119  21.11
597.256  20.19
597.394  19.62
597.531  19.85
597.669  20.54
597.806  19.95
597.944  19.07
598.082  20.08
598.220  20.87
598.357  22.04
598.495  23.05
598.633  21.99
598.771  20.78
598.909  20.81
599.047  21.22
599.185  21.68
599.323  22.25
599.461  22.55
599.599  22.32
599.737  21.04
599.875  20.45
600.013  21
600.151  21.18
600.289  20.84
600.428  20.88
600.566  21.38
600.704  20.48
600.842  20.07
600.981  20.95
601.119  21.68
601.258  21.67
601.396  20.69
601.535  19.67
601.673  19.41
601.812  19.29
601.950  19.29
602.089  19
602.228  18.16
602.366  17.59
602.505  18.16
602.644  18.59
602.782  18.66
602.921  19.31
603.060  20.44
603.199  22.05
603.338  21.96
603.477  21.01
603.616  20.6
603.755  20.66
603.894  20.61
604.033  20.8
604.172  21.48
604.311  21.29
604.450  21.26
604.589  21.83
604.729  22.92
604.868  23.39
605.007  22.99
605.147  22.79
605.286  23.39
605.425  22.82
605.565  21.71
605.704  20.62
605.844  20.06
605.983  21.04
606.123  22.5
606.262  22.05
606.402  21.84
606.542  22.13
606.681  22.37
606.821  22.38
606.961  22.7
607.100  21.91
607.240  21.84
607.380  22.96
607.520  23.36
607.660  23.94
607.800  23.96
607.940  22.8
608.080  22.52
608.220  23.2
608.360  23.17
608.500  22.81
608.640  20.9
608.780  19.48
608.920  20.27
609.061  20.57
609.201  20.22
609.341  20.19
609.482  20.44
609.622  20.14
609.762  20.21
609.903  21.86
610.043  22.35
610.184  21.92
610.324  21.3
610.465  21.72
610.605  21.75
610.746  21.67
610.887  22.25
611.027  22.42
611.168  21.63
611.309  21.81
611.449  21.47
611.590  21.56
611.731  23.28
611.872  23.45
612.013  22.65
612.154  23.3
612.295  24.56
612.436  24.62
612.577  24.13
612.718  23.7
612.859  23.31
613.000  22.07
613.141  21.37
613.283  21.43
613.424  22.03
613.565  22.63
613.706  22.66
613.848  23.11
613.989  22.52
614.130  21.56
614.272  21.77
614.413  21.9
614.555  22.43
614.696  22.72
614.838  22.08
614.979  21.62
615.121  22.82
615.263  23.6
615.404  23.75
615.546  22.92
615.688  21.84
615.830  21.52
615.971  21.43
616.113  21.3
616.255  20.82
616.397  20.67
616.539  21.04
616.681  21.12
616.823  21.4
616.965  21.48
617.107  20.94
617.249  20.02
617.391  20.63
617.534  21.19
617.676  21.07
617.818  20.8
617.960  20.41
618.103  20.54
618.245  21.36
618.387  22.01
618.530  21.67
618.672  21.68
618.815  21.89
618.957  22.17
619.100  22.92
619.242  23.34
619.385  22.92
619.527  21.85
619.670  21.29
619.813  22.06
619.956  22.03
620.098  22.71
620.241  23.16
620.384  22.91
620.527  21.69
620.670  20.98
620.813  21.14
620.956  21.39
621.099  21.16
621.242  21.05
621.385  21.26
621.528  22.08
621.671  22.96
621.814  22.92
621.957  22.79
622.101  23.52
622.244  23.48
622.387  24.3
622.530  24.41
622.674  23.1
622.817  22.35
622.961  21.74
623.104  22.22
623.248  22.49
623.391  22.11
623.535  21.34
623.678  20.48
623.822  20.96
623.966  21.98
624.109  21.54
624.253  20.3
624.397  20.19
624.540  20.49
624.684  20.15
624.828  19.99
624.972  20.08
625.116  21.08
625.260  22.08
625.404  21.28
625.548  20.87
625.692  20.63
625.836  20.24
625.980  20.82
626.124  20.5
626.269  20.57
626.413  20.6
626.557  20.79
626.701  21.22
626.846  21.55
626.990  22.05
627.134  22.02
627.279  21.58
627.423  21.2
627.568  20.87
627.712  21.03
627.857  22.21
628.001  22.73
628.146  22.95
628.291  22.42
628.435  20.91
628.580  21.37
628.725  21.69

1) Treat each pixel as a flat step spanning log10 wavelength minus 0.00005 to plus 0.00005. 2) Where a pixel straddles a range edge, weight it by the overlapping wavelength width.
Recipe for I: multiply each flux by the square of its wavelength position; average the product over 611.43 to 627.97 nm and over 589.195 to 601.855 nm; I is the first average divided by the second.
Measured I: 1.24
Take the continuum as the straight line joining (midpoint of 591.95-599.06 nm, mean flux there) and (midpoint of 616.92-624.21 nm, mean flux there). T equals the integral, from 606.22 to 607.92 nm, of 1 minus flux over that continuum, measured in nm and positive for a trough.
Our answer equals -0.19 nm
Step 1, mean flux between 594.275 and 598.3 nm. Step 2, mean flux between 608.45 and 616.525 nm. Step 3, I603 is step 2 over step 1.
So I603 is 1.14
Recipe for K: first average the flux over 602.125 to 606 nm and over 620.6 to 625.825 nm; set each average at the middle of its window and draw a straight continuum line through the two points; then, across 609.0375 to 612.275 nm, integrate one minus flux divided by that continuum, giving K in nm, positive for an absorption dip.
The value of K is -0.08 nm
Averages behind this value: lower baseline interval 20.9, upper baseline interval 21.7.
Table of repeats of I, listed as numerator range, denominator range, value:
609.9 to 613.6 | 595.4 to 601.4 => 1.14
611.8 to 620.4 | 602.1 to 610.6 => 1.06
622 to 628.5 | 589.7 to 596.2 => 1.36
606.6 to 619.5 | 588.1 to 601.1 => 1.24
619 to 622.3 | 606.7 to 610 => 1.06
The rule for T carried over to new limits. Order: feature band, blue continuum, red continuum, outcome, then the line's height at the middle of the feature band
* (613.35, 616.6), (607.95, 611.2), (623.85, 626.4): -0.14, 21.2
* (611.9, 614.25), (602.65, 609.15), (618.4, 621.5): -0.10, 21.9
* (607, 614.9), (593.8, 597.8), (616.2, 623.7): -0.48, 20.9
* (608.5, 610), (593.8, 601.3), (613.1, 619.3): 0.04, 21.2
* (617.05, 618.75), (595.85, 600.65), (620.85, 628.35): 0.03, 21.4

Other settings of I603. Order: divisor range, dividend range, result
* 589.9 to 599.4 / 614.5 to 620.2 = 1.17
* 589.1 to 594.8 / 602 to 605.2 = 1.17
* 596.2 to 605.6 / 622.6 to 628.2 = 1.03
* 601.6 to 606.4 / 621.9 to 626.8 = 1.03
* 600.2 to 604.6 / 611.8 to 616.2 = 1.11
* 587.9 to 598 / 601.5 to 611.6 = 1.17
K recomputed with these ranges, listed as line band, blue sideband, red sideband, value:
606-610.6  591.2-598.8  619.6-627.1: -0.43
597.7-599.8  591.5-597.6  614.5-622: -0.27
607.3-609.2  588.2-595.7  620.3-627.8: -0.25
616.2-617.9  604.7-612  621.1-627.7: 0.06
